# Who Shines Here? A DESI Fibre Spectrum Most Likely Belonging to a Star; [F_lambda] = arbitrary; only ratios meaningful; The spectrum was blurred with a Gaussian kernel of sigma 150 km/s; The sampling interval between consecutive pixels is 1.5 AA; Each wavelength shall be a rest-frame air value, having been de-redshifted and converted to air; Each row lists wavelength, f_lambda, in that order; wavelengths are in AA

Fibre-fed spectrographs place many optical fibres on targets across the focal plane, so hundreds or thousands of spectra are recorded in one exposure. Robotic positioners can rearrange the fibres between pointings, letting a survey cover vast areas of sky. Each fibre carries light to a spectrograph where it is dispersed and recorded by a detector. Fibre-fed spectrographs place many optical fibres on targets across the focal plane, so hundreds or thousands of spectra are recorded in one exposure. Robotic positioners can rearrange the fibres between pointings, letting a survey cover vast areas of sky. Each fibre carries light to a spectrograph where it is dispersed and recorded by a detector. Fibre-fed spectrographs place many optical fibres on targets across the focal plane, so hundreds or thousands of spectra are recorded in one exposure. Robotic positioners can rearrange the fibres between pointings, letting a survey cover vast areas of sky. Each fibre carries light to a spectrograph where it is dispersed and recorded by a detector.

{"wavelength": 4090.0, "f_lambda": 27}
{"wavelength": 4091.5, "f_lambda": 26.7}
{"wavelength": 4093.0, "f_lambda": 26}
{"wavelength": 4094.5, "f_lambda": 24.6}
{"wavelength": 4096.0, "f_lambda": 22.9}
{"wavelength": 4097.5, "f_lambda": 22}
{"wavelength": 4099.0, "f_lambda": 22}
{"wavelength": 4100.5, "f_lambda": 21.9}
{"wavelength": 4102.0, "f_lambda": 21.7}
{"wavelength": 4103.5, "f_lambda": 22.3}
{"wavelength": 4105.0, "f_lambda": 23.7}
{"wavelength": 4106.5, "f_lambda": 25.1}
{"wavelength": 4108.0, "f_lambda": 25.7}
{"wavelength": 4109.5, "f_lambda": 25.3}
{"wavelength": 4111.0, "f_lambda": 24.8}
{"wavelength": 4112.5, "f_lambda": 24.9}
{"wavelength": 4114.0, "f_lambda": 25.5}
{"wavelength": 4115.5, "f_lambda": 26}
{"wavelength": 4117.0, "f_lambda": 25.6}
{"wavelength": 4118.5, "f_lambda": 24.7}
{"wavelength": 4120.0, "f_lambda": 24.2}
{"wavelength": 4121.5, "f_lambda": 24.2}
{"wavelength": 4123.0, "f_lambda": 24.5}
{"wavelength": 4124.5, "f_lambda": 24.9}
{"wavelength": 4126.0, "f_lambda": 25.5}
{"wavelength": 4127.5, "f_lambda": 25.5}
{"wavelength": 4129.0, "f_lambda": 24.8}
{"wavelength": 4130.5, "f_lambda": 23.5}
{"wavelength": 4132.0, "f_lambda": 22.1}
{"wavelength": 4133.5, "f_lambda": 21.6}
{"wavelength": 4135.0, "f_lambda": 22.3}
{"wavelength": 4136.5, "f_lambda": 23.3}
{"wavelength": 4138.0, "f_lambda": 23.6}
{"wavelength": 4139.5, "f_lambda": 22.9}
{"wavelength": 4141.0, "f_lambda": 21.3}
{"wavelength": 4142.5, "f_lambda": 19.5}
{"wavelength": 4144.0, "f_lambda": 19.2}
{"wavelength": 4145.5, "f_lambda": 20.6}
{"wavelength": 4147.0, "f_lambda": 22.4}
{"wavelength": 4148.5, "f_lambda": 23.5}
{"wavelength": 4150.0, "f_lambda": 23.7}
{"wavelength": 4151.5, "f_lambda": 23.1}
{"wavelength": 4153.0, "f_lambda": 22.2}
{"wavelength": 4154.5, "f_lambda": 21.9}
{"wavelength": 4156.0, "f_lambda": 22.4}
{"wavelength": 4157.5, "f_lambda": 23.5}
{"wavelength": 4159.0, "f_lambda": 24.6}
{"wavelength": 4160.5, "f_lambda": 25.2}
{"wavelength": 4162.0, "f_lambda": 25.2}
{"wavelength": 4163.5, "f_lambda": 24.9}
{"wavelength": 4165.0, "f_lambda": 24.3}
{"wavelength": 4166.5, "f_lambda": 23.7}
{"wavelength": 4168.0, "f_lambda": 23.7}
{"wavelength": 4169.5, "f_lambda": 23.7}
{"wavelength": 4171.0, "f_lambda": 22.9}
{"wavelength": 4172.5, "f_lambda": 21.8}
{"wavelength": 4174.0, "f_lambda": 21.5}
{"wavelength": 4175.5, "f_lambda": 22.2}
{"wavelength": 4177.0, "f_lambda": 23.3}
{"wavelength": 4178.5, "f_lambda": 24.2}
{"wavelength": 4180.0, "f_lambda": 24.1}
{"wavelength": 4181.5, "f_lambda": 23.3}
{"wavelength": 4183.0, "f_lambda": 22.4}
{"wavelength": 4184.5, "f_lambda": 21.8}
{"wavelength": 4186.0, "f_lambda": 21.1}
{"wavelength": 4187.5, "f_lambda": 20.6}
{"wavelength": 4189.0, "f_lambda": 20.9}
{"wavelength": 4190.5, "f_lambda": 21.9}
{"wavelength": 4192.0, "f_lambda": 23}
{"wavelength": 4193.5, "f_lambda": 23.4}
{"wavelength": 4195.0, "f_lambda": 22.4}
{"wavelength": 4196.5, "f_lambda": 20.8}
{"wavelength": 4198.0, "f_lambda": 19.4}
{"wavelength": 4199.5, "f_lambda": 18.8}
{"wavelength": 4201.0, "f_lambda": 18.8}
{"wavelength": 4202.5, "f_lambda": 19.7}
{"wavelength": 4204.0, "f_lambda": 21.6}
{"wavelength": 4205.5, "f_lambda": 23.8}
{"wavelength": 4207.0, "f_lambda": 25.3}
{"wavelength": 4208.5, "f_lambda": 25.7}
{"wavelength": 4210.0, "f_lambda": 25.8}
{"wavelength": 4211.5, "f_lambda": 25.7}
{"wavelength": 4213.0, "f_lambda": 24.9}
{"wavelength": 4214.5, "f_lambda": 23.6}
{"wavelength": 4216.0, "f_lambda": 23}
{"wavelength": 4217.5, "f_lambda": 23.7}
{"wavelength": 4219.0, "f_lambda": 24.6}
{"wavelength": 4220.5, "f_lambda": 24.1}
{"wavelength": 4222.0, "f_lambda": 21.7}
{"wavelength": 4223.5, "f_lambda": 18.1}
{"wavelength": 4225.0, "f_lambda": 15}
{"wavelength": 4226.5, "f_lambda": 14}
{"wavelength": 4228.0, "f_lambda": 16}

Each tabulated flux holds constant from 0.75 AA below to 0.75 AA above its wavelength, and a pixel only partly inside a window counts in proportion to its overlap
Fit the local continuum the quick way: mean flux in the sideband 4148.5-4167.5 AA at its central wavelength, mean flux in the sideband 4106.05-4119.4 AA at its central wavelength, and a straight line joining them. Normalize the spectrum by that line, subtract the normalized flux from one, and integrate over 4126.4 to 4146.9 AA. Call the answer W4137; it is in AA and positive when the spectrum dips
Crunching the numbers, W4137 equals 1.7 AA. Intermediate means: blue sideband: 25.3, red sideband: 23.7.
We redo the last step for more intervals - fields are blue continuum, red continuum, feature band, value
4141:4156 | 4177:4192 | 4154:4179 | -1.6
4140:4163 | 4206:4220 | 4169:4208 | 2.9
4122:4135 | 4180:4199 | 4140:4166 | 0.3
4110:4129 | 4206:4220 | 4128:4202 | 7.1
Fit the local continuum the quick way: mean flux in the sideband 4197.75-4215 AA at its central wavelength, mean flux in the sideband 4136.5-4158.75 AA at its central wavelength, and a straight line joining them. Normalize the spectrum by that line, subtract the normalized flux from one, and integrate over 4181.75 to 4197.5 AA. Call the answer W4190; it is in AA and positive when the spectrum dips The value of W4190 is 0.6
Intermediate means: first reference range 22.2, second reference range 22.8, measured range 21.8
